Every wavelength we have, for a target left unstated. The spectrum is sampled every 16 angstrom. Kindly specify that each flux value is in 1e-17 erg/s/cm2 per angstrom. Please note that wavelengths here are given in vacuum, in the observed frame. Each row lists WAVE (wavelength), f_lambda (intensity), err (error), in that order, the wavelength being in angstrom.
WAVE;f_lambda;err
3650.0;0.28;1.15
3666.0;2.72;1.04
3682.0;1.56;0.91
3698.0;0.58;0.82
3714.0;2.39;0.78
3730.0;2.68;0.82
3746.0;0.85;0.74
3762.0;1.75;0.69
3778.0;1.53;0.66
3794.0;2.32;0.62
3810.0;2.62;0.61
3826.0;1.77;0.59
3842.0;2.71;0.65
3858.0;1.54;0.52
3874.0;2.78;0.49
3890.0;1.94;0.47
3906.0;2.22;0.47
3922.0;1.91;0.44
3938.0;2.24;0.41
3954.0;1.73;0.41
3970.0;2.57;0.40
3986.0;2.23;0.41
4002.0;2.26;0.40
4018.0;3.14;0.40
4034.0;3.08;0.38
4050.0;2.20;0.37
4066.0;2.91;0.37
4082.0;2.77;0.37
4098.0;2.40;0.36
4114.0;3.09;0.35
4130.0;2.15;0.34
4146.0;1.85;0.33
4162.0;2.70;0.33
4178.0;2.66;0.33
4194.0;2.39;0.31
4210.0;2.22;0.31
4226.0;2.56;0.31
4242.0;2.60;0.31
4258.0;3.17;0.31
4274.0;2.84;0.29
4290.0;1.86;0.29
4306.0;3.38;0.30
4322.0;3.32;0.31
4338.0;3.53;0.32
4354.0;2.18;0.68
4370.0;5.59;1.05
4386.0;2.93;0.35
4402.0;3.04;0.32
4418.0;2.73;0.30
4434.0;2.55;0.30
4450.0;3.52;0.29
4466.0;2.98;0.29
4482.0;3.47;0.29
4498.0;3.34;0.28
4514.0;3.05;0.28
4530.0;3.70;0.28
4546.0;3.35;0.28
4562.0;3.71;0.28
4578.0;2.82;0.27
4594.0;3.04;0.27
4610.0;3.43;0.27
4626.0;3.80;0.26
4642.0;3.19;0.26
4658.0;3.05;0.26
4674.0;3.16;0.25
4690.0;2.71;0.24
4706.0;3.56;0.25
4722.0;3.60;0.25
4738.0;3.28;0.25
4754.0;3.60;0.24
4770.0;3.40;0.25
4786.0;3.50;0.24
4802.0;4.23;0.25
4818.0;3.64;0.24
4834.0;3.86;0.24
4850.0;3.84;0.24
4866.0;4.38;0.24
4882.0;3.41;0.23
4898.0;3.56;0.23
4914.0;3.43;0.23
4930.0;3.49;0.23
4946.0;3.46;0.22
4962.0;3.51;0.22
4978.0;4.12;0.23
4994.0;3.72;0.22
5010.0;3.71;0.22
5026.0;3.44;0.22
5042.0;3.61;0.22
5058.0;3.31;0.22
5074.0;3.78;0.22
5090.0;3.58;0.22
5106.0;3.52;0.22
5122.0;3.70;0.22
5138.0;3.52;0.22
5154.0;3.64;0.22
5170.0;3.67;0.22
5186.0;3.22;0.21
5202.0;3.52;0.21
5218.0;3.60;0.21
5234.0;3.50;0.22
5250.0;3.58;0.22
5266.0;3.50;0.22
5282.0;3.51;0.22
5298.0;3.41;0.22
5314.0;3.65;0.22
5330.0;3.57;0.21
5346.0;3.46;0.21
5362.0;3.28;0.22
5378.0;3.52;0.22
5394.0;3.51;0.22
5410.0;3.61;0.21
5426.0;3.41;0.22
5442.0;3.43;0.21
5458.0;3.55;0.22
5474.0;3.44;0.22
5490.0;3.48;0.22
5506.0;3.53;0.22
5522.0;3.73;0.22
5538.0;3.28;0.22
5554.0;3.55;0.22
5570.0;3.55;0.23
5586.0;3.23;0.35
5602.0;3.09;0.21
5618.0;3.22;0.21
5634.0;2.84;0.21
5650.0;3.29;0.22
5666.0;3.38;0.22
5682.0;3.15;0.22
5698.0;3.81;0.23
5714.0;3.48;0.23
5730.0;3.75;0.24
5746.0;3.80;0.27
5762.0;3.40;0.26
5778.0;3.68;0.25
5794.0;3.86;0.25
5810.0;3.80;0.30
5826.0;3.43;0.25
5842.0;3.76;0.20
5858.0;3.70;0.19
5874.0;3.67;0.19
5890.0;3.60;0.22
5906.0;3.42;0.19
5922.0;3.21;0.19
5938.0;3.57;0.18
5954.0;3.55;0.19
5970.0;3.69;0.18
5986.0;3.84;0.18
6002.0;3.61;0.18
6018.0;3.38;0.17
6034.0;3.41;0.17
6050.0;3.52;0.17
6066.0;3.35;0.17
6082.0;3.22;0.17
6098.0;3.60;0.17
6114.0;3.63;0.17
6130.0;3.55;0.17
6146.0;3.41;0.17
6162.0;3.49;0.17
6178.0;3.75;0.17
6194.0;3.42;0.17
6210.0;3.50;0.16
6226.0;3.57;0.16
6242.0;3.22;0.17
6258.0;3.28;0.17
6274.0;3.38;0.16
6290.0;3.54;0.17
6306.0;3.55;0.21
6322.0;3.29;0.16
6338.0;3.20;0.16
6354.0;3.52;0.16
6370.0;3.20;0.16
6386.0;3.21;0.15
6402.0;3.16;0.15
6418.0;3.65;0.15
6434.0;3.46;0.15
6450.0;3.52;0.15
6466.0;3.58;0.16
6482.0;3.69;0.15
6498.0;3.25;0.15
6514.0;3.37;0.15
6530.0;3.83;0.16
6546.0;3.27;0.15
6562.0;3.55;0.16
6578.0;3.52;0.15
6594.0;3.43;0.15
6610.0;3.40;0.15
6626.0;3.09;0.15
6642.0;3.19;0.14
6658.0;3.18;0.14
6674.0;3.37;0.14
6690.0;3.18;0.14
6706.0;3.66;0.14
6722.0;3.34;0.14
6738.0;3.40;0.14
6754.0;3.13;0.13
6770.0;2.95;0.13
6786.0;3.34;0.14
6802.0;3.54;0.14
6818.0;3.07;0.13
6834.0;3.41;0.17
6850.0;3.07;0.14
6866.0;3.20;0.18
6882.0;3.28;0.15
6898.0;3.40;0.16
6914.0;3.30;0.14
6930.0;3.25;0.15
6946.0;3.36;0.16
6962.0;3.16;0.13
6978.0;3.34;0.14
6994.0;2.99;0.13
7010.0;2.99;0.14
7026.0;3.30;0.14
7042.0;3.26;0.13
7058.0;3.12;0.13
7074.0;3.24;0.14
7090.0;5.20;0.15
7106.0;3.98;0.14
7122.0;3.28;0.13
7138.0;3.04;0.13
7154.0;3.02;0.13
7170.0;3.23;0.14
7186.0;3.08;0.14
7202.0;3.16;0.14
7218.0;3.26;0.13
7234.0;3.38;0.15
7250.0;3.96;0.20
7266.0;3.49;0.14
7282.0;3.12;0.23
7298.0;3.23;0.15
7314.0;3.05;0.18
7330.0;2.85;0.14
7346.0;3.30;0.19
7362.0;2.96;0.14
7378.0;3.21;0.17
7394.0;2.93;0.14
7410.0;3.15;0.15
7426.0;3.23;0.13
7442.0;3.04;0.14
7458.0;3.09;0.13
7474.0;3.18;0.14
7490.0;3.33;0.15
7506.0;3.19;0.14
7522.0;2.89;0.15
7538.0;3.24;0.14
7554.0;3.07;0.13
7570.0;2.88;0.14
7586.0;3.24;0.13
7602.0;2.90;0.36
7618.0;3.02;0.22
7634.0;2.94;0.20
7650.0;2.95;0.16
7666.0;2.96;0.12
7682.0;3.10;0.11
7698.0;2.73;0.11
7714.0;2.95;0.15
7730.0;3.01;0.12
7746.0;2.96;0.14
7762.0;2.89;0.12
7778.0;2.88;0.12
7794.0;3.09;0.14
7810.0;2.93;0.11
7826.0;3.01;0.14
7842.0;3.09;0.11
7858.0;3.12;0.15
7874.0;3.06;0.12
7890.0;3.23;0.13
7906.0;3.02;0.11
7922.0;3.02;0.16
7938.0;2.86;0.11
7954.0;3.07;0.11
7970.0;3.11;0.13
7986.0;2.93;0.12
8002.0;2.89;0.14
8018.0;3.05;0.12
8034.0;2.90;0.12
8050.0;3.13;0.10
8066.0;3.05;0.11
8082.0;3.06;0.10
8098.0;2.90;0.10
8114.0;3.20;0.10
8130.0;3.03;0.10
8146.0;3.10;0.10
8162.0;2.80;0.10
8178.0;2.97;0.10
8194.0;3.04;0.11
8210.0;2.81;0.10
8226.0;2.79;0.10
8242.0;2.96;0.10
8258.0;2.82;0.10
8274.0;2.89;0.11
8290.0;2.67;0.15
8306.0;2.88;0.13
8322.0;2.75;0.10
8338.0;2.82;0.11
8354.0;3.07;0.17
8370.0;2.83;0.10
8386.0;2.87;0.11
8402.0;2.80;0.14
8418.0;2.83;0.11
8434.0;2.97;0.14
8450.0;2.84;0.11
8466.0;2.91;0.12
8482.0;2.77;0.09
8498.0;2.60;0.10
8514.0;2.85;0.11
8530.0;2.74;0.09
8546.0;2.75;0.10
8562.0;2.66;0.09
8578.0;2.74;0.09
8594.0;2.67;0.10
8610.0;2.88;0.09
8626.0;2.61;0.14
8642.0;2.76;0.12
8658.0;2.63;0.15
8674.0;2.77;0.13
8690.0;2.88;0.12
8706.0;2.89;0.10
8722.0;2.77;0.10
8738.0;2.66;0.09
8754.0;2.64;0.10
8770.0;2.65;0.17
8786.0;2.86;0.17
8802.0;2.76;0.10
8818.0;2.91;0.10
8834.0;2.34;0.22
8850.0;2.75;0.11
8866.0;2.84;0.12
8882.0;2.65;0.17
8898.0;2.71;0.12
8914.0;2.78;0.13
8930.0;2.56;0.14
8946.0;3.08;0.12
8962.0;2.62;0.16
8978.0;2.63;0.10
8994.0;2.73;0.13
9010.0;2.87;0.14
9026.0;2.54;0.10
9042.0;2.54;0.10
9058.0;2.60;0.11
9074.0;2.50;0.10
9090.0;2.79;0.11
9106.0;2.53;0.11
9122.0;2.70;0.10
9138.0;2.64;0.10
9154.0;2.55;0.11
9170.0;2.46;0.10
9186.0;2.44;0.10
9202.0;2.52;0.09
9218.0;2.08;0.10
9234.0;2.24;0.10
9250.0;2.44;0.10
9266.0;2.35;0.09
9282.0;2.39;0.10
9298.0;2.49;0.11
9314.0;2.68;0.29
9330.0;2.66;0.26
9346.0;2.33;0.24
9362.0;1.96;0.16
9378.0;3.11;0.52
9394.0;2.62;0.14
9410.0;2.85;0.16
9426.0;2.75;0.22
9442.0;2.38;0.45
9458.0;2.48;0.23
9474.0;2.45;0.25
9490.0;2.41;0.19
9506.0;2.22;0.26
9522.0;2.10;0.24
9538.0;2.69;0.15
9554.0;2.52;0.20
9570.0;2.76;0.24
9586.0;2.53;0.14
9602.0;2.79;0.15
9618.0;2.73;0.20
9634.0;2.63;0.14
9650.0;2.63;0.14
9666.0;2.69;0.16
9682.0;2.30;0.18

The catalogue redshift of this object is 0.080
